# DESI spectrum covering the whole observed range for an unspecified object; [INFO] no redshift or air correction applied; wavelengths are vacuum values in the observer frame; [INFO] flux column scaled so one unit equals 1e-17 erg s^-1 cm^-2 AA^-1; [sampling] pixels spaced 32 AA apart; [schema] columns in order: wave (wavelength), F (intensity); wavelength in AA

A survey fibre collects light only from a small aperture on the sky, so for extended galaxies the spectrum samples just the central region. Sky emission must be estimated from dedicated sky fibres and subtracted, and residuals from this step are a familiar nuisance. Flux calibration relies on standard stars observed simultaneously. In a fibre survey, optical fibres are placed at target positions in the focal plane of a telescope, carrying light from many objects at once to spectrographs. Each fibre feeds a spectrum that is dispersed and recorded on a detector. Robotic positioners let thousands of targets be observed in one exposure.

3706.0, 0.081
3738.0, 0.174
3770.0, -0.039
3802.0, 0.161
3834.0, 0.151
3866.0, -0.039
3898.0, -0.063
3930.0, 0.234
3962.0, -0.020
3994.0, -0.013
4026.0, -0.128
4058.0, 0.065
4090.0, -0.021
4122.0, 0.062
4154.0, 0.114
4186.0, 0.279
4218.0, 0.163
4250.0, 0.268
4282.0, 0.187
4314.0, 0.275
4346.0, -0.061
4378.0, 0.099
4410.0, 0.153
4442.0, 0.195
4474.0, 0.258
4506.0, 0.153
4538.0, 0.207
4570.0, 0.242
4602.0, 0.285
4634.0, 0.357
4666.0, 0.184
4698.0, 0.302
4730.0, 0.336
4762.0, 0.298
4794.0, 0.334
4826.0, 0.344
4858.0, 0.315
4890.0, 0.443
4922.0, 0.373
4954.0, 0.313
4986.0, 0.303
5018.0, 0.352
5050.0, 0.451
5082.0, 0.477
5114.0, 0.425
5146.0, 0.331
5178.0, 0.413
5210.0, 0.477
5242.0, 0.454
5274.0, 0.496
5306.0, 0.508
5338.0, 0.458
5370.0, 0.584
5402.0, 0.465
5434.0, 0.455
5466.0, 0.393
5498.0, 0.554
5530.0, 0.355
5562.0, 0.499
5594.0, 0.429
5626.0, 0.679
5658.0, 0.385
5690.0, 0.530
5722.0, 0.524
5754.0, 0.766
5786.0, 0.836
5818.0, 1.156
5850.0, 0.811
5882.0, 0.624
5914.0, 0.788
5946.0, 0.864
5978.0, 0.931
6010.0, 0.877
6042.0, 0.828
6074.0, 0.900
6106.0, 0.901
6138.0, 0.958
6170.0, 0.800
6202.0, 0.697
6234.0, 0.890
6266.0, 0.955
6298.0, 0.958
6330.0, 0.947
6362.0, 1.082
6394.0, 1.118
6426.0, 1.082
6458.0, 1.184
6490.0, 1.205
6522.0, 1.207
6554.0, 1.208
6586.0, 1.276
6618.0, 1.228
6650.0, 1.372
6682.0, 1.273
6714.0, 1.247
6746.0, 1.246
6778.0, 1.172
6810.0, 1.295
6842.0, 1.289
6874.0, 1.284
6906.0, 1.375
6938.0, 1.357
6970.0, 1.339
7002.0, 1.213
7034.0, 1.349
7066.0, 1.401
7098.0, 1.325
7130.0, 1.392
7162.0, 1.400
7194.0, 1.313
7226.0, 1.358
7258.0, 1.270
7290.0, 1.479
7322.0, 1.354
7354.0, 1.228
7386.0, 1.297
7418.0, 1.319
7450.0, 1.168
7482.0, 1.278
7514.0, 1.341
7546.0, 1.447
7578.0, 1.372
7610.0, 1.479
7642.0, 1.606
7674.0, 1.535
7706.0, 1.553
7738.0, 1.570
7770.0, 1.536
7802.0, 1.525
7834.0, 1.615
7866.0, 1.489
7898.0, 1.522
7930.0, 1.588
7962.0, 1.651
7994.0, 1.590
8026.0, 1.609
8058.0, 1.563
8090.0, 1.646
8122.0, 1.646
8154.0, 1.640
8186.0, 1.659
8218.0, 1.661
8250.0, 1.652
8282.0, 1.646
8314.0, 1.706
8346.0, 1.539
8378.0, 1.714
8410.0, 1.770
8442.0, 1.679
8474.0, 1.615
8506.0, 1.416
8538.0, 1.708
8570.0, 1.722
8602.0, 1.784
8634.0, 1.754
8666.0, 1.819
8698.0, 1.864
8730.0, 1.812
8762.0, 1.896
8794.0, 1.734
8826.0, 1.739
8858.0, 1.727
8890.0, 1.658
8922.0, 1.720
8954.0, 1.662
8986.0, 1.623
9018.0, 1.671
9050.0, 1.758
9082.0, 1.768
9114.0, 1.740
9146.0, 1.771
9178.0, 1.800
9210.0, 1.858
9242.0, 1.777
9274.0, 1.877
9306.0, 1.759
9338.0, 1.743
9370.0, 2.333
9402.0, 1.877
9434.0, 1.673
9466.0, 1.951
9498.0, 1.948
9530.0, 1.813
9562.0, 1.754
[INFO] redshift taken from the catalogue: 0.44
